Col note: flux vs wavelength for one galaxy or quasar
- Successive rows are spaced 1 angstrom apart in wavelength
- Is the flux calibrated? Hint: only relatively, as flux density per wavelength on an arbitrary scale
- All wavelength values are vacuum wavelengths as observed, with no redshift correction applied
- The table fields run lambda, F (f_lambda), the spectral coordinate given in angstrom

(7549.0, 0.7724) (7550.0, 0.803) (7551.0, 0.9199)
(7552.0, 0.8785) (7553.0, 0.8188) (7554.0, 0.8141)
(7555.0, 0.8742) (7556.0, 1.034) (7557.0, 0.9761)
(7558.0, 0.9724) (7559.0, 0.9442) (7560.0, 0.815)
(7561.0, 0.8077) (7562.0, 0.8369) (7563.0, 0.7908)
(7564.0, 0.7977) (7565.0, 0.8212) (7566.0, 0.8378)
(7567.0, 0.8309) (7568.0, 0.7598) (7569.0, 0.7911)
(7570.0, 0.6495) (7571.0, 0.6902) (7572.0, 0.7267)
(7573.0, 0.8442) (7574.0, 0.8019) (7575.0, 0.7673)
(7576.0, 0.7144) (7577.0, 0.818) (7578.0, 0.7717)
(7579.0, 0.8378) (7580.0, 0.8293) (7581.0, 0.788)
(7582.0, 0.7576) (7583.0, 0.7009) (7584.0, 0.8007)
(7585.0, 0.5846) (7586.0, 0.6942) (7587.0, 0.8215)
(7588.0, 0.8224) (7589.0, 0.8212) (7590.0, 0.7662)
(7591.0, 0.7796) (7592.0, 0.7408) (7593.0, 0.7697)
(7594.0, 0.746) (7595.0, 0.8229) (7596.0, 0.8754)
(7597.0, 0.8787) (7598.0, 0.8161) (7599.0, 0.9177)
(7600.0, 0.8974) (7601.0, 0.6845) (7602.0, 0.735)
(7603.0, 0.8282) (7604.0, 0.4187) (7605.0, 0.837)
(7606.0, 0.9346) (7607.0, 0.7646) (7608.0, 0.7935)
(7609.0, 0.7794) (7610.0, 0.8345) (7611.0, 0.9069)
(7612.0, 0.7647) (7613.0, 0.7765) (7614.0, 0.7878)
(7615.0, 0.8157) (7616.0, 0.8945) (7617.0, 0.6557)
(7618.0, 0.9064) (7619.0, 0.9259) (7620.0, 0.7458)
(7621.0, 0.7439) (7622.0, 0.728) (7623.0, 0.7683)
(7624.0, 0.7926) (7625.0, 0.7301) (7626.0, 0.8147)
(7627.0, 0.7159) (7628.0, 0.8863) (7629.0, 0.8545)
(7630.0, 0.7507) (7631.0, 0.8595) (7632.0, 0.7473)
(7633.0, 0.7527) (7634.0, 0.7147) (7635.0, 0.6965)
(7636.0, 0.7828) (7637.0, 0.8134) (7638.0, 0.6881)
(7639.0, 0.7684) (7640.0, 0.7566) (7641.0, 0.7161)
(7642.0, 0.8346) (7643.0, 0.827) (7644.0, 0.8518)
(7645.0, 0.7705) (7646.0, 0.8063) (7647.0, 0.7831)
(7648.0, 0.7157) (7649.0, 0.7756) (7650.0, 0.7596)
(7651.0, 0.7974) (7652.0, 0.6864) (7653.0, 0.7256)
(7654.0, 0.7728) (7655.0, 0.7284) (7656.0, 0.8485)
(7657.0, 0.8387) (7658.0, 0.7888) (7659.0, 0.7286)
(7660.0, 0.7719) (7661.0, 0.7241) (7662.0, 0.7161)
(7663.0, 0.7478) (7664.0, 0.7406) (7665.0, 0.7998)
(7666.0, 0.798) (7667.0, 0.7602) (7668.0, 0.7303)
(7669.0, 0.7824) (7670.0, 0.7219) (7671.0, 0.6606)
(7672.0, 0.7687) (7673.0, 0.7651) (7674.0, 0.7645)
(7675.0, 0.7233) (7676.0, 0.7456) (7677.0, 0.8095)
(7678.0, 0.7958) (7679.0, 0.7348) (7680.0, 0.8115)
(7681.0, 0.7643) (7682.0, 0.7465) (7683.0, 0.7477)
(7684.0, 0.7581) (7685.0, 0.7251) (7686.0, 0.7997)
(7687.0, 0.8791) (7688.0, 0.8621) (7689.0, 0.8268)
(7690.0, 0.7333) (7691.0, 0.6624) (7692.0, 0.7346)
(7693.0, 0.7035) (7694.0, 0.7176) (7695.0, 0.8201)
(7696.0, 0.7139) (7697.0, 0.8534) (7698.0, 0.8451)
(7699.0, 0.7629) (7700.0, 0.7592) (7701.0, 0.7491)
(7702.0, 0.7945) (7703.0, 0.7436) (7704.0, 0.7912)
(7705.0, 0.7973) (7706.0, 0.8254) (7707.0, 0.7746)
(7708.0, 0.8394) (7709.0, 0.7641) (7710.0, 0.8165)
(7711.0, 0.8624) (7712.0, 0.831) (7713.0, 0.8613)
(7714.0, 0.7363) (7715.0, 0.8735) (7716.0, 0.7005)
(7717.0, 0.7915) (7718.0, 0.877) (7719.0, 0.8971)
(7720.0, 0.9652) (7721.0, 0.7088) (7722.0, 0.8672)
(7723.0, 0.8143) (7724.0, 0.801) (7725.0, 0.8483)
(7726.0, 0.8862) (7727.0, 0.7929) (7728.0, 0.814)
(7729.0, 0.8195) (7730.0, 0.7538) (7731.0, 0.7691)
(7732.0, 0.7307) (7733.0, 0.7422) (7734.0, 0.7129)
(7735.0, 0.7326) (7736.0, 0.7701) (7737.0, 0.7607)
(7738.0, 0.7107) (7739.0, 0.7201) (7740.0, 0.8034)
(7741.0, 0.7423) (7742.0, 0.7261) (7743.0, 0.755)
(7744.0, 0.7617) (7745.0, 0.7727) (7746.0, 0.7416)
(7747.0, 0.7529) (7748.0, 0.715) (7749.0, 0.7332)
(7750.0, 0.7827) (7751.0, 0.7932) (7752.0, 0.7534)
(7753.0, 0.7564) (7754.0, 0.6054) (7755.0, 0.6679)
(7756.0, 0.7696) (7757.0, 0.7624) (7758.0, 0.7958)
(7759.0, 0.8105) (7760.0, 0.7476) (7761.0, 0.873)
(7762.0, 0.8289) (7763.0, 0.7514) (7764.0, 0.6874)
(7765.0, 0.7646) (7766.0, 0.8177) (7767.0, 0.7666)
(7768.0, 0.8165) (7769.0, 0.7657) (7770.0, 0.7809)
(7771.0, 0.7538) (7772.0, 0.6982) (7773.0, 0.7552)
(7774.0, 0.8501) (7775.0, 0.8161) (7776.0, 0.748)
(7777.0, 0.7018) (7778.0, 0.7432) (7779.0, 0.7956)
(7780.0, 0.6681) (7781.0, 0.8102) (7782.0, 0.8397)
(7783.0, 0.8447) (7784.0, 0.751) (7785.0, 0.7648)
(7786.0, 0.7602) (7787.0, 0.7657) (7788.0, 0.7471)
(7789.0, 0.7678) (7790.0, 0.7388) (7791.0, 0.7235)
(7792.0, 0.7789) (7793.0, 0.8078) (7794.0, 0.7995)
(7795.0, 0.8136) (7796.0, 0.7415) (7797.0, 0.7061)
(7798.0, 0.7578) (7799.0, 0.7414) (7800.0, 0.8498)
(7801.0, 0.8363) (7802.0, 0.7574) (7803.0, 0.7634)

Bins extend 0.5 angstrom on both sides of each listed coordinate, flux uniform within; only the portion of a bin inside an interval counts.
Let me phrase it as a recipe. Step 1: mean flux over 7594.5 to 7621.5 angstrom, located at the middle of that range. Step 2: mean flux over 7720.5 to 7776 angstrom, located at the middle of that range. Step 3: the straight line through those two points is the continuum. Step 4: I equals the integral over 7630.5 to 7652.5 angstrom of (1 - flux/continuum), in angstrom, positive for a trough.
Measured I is 0.8 angstrom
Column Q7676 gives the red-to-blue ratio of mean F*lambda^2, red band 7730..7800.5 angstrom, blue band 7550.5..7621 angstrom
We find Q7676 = 1.0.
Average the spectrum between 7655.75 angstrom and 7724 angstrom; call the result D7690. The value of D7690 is 0.782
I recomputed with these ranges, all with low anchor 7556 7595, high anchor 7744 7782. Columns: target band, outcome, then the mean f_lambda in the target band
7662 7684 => 0.6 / 0.757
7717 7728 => -1.0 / 0.842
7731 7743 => 0.4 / 0.743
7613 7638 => 0.0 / 0.785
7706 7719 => -0.7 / 0.815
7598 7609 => 0.1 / 0.783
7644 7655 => 0.3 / 0.762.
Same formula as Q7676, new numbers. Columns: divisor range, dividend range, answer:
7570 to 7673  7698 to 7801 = 1.04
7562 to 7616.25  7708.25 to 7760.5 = 1.03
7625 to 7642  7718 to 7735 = 1.07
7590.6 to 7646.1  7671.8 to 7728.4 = 1.03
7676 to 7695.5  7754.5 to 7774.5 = 1.03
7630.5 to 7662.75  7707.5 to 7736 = 1.07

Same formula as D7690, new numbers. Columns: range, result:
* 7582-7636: 0.785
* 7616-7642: 0.776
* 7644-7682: 0.762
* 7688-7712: 0.781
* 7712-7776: 0.777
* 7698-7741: 0.795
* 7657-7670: 0.759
